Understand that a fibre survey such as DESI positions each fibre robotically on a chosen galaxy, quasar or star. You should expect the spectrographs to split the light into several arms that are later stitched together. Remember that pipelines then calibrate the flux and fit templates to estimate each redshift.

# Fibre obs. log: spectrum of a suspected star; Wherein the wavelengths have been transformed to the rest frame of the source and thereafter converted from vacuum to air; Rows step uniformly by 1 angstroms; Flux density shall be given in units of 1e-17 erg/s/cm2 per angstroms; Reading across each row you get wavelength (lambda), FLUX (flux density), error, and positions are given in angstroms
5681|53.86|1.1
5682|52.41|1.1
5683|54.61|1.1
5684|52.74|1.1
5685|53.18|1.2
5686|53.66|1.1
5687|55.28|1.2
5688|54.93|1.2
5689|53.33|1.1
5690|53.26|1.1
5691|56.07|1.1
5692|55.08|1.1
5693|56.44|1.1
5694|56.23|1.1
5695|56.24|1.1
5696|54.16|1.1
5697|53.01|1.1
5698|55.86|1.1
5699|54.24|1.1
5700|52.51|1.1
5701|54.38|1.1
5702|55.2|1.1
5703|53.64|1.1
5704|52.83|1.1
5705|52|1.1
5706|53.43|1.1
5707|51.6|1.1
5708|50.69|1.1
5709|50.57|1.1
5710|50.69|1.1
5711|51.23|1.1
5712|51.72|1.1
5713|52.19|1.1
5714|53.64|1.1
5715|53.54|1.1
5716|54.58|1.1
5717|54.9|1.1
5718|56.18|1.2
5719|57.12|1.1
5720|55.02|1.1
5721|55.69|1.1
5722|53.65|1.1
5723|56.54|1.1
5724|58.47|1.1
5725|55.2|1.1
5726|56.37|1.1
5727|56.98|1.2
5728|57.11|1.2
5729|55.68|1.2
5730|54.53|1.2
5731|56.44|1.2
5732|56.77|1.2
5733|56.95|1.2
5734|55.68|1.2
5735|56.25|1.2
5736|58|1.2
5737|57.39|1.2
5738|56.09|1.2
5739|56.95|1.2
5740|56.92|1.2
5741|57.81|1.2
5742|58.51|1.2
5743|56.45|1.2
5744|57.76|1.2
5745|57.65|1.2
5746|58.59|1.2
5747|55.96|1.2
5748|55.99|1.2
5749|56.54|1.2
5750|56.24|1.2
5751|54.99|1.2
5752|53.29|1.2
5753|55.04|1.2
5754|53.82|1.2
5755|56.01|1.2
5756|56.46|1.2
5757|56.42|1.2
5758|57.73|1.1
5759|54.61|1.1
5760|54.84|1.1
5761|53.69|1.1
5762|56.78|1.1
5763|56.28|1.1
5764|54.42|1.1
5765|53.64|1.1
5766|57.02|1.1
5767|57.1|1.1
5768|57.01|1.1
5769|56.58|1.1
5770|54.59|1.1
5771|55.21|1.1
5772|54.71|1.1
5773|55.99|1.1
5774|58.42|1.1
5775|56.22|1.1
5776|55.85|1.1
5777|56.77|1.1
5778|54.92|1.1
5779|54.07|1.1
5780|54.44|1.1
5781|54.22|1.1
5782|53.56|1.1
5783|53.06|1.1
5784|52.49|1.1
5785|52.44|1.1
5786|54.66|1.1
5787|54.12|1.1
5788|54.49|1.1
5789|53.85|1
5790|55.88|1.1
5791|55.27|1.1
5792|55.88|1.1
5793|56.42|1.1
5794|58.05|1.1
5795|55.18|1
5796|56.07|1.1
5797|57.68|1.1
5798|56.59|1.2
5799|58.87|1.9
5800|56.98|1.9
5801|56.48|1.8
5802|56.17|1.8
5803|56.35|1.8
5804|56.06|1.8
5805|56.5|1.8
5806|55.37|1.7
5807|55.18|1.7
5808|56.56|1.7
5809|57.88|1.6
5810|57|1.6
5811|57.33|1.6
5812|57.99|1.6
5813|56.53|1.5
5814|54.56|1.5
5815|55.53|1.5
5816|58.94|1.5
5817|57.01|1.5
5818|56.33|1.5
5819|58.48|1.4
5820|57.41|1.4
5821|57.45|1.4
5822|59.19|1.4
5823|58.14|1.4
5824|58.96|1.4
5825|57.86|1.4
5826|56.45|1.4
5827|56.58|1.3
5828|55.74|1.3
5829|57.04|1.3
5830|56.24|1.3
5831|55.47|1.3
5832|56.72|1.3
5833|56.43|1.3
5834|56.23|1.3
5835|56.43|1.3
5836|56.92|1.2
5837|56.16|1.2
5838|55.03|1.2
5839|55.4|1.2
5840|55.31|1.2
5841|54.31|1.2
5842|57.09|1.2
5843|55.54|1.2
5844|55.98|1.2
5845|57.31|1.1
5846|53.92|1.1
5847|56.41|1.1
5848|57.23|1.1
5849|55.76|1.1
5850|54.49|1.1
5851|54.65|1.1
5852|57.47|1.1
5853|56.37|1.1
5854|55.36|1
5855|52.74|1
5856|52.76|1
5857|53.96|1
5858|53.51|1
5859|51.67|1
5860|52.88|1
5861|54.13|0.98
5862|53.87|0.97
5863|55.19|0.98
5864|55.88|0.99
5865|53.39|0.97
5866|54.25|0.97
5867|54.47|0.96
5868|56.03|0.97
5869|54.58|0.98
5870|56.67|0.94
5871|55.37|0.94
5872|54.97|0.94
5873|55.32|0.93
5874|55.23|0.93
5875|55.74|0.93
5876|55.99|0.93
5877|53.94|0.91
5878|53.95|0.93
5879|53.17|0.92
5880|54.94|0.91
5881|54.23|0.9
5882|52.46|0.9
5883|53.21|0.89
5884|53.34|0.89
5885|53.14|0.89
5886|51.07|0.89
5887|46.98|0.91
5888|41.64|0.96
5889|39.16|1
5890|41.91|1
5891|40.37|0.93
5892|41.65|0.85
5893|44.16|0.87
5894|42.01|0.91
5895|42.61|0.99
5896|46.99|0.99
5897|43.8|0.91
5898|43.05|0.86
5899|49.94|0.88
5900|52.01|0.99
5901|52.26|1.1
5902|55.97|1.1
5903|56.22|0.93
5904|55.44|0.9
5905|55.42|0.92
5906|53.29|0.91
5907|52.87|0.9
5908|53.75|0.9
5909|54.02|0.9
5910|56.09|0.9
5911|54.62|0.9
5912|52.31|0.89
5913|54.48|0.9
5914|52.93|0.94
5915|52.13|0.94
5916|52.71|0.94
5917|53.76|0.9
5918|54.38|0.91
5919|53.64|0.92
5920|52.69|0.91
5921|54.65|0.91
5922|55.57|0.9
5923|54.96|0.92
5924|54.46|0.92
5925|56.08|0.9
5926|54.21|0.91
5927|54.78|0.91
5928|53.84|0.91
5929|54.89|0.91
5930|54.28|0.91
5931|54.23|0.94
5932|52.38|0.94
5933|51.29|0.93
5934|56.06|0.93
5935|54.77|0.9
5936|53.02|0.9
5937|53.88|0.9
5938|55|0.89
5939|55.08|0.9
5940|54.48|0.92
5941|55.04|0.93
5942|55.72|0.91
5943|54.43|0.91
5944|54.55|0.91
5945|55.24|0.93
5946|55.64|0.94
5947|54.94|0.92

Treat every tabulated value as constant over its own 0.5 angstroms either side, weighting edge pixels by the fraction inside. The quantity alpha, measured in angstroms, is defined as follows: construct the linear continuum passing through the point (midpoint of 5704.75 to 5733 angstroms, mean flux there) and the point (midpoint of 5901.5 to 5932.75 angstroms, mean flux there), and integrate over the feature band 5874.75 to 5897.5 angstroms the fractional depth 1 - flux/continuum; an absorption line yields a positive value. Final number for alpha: 2.4 angstroms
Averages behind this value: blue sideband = 54.4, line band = 48.5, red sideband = 54.2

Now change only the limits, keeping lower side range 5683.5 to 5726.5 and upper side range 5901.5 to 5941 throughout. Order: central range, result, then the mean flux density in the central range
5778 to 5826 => -1.75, 56.2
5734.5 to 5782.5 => -1.64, 56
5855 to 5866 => 0.10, 53.7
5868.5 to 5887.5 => 0.10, 53.9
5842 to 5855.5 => -0.37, 55.7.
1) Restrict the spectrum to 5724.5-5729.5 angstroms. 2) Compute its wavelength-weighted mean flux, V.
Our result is 56.3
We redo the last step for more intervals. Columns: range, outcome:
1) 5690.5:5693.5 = 55.9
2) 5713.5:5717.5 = 54.2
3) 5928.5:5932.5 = 53.9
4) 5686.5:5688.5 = 55.1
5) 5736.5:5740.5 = 56.8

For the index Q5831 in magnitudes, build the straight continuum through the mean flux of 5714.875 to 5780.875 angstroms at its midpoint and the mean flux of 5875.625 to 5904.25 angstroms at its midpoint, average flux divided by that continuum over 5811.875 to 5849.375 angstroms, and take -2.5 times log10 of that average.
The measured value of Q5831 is -0.09 mag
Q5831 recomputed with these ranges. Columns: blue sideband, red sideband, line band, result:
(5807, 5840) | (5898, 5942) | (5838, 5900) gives 0.06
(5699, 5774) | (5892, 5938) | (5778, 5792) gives 0.01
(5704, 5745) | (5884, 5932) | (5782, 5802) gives -0.04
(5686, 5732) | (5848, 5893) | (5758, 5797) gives -0.03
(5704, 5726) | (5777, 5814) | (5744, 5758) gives -0.03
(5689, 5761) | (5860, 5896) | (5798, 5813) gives -0.07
